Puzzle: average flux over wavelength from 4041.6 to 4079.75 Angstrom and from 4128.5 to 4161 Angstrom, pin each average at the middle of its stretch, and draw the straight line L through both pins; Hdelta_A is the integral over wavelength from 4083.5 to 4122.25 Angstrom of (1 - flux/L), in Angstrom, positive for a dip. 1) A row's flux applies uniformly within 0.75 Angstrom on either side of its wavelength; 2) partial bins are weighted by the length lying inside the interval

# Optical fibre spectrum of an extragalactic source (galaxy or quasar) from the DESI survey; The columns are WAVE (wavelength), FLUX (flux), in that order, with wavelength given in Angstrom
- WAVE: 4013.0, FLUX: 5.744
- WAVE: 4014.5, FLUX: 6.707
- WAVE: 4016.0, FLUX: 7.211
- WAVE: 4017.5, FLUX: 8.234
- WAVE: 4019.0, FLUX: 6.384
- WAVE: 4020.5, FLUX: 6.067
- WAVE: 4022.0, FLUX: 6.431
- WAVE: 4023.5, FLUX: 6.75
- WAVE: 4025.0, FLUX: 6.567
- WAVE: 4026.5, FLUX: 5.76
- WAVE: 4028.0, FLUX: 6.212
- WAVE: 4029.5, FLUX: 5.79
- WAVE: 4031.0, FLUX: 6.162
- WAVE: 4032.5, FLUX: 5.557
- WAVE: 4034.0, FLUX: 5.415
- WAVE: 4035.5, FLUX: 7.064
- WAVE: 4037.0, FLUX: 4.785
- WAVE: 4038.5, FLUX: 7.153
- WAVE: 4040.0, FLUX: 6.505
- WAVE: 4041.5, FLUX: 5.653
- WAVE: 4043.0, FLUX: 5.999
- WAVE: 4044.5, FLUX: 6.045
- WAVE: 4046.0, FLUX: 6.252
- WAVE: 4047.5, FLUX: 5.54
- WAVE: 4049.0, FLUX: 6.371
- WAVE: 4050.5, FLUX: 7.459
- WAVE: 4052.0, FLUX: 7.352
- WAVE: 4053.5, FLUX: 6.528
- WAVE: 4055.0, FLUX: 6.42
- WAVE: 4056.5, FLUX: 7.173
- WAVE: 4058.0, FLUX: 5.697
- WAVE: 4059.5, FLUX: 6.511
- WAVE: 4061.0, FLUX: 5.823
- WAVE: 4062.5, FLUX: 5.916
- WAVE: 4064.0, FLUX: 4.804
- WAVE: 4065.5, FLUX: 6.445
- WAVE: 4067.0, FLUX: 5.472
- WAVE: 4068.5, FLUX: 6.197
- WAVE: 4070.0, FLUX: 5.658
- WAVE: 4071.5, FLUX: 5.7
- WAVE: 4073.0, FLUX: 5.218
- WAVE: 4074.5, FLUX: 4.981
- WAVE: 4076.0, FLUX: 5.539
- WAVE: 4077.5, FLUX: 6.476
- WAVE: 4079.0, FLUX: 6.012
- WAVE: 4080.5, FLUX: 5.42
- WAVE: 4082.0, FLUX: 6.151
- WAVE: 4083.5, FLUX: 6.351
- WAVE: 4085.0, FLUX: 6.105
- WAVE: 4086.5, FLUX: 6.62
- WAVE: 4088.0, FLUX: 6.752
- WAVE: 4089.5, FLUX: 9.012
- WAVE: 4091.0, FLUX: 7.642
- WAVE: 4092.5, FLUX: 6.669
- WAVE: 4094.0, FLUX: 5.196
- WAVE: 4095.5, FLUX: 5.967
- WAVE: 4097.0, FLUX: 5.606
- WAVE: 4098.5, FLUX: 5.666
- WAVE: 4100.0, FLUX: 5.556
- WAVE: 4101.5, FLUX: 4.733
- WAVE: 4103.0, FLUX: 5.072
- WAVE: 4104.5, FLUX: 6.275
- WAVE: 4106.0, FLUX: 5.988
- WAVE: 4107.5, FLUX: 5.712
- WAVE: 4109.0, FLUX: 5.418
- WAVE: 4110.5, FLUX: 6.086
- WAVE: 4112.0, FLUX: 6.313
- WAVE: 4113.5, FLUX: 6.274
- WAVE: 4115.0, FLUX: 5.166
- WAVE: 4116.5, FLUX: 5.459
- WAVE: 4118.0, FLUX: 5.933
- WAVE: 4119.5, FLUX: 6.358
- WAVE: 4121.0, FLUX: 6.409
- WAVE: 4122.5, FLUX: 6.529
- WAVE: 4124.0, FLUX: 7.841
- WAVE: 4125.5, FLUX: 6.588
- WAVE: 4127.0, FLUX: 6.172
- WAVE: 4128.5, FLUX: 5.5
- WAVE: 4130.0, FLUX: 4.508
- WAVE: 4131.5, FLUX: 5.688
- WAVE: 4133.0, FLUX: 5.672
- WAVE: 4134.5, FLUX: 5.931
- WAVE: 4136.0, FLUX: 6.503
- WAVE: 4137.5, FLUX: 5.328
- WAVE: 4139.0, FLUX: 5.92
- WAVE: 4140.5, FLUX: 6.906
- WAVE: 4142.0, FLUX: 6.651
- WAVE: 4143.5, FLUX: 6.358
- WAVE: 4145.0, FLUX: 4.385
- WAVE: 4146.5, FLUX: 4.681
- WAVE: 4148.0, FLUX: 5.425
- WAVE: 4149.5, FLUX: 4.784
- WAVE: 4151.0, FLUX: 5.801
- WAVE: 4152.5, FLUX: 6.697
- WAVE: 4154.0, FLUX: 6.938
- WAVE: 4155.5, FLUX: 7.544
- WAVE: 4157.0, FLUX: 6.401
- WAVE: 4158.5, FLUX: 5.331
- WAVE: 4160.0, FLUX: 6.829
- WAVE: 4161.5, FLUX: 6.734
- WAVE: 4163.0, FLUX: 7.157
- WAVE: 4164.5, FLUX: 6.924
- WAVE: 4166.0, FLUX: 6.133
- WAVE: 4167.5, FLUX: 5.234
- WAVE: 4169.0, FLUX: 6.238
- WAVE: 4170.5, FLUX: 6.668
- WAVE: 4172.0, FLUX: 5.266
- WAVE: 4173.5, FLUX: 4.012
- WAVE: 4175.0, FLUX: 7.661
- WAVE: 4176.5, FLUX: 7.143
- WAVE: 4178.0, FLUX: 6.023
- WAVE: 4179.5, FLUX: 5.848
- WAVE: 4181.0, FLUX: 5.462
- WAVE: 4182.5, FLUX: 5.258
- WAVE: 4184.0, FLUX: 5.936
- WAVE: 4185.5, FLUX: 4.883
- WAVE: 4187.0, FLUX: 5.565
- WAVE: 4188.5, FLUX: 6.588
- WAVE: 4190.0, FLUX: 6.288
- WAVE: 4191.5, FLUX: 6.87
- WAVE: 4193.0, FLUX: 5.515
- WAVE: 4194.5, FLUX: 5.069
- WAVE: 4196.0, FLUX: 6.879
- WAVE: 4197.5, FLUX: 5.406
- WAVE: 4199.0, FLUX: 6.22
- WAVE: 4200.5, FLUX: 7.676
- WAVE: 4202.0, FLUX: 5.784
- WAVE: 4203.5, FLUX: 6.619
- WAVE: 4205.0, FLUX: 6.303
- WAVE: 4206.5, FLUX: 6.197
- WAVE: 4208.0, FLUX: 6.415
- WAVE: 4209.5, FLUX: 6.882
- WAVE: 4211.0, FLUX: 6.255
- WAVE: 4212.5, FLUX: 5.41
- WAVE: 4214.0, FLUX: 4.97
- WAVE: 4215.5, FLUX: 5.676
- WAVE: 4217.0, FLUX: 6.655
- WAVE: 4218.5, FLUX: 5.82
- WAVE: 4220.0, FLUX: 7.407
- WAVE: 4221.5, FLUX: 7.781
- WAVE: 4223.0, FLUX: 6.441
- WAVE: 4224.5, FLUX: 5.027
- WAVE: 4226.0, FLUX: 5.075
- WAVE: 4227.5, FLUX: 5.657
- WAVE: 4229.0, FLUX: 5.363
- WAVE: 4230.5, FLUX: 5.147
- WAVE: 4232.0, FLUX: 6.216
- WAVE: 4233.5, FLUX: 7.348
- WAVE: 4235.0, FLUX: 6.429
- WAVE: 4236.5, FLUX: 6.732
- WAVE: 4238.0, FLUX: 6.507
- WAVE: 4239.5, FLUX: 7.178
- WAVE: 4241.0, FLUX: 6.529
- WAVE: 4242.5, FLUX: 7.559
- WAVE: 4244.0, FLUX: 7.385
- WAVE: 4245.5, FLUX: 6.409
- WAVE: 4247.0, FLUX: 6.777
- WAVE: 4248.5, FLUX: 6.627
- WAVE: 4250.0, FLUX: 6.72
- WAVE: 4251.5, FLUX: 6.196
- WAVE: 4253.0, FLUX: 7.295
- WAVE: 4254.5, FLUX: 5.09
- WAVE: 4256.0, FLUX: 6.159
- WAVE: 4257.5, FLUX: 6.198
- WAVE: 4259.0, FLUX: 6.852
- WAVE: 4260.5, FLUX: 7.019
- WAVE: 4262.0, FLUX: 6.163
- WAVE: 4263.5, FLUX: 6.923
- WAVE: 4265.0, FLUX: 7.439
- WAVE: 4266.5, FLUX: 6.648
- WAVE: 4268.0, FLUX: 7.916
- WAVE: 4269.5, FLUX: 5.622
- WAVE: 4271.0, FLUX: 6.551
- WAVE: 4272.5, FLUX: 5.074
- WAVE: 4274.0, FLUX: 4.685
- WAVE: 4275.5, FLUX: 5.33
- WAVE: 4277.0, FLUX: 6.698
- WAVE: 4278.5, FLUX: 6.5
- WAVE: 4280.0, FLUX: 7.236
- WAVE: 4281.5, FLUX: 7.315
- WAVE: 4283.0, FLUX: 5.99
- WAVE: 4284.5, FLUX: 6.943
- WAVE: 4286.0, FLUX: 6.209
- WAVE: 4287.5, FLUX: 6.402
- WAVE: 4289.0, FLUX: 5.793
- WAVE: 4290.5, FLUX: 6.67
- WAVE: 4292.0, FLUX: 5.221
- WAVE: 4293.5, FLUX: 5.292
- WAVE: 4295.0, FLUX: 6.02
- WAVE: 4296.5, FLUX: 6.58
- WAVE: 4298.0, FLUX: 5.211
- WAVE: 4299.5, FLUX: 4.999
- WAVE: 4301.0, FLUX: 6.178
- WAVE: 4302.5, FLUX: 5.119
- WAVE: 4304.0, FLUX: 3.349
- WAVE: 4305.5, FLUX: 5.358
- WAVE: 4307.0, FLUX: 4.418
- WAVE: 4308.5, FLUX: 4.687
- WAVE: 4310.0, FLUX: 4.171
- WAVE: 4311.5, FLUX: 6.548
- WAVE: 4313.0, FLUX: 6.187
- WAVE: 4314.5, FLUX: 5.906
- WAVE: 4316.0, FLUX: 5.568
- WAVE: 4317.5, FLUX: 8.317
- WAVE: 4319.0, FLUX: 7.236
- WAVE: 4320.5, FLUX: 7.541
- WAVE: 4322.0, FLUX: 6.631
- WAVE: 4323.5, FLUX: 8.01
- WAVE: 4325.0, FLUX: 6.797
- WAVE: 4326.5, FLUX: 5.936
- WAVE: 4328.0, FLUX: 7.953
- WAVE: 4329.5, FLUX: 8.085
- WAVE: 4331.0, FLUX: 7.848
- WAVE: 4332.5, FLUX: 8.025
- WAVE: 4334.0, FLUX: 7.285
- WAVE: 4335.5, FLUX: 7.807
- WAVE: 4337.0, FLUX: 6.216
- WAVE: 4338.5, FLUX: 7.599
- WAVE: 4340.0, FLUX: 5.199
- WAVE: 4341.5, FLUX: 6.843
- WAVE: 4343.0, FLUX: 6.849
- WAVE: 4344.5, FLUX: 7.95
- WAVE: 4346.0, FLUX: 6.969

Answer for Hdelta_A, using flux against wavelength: -0.7 Angstrom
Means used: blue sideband 6.06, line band 6.09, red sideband 5.91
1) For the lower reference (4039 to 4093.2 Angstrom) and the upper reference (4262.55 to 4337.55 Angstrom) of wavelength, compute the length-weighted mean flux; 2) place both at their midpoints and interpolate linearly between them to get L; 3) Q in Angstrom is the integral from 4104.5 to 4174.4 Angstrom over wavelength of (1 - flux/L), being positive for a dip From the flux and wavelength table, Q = 2.8 Angstrom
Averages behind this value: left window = 6.24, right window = 6.33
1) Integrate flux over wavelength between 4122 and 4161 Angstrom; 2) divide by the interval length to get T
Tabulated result 6.04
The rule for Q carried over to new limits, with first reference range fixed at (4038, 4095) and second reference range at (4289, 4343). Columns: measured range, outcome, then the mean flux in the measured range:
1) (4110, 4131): 0.57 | 6.08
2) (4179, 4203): 1.18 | 5.96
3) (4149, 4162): -0.22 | 6.36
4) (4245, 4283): -0.95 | 6.45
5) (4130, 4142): 0.59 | 5.94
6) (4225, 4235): 0.72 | 5.83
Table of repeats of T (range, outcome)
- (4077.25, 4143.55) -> 6.09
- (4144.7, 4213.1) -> 6.09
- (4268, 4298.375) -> 6.12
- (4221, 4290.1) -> 6.41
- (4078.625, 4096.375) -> 6.5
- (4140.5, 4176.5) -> 6.12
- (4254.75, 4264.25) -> 6.48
